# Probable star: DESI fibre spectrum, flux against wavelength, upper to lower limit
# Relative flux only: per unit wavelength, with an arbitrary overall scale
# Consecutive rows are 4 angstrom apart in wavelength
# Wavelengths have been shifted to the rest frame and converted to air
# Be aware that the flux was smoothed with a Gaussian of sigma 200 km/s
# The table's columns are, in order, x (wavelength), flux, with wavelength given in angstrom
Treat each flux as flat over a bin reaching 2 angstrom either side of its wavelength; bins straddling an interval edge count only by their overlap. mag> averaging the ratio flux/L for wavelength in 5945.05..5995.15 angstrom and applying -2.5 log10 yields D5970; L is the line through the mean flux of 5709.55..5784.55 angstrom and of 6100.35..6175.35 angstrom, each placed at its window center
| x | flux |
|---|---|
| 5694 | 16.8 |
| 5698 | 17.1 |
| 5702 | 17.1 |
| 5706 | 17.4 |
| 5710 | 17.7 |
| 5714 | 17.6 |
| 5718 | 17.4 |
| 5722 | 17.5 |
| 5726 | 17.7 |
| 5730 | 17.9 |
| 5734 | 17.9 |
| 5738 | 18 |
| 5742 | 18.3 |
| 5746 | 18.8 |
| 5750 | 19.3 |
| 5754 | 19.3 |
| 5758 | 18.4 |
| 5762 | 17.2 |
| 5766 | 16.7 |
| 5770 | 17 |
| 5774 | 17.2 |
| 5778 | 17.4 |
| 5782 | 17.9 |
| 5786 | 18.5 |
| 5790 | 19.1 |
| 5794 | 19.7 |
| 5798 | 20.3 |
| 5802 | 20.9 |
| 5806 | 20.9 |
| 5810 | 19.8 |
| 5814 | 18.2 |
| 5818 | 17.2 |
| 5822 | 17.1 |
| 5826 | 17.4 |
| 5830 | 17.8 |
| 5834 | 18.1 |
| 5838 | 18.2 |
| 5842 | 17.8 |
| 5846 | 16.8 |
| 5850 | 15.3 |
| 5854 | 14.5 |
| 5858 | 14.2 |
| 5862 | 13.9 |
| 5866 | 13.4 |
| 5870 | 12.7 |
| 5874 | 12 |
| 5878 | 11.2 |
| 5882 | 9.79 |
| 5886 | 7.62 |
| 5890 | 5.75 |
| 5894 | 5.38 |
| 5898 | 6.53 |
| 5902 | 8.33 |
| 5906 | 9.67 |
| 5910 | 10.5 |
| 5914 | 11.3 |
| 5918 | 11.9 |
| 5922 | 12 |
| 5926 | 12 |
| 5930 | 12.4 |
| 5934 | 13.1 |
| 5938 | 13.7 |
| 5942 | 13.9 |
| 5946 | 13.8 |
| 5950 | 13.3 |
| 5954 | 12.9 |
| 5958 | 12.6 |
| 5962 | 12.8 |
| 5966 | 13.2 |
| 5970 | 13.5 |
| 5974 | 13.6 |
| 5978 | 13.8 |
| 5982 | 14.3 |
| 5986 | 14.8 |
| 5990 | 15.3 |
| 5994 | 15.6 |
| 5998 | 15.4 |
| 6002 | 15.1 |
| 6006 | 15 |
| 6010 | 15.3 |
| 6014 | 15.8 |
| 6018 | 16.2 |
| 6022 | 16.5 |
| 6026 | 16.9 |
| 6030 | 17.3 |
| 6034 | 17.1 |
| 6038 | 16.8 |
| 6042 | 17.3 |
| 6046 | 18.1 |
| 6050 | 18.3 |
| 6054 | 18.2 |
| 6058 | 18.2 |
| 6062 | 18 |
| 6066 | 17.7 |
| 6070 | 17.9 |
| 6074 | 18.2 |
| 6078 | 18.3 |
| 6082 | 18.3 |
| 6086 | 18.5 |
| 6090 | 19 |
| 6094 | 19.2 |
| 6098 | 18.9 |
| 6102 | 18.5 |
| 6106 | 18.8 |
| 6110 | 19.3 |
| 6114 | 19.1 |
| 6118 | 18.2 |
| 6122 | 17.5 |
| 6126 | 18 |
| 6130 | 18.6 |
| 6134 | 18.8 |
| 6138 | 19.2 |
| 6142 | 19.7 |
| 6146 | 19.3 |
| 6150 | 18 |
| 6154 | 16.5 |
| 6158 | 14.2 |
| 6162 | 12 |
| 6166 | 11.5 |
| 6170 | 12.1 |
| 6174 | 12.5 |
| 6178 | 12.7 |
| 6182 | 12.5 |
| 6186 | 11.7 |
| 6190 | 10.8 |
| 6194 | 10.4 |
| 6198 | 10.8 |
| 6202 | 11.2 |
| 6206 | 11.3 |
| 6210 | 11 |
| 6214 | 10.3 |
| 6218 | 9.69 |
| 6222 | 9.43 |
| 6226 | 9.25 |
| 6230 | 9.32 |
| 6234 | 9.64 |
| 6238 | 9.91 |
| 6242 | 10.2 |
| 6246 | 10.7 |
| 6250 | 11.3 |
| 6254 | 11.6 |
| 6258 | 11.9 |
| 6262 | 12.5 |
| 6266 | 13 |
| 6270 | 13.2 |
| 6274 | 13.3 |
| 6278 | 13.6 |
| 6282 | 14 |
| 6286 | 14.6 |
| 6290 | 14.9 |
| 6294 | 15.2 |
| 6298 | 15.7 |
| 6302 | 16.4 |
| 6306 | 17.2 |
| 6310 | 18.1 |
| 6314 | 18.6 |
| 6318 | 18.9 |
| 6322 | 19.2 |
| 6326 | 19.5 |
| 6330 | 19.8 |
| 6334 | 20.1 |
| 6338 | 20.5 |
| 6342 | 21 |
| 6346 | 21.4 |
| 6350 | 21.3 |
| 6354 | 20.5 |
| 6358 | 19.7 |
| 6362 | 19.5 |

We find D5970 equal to 0.250 mag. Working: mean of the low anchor 17.9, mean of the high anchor 17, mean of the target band 13.8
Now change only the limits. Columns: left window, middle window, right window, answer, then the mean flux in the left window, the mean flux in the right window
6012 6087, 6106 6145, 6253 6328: -0.11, 17.5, 15.4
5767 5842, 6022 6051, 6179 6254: -0.23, 18.4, 10.6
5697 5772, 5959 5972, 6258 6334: 0.28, 17.8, 16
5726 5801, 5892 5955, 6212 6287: 0.38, 18.3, 11.4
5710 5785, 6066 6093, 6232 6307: -0.23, 17.9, 13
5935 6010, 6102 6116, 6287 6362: -0.19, 14.1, 18.7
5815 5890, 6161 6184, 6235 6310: 0.12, 14.5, 13.4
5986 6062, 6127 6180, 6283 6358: 0.10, 16.6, 18.5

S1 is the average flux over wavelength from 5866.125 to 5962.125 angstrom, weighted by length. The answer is 11.1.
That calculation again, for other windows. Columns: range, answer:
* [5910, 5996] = 13.3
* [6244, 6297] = 13.1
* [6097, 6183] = 16.7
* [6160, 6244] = 10.9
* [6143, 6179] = 14.5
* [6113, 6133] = 18.3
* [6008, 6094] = 17.6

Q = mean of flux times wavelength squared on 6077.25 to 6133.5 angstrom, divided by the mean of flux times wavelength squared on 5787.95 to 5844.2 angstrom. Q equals 1.09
